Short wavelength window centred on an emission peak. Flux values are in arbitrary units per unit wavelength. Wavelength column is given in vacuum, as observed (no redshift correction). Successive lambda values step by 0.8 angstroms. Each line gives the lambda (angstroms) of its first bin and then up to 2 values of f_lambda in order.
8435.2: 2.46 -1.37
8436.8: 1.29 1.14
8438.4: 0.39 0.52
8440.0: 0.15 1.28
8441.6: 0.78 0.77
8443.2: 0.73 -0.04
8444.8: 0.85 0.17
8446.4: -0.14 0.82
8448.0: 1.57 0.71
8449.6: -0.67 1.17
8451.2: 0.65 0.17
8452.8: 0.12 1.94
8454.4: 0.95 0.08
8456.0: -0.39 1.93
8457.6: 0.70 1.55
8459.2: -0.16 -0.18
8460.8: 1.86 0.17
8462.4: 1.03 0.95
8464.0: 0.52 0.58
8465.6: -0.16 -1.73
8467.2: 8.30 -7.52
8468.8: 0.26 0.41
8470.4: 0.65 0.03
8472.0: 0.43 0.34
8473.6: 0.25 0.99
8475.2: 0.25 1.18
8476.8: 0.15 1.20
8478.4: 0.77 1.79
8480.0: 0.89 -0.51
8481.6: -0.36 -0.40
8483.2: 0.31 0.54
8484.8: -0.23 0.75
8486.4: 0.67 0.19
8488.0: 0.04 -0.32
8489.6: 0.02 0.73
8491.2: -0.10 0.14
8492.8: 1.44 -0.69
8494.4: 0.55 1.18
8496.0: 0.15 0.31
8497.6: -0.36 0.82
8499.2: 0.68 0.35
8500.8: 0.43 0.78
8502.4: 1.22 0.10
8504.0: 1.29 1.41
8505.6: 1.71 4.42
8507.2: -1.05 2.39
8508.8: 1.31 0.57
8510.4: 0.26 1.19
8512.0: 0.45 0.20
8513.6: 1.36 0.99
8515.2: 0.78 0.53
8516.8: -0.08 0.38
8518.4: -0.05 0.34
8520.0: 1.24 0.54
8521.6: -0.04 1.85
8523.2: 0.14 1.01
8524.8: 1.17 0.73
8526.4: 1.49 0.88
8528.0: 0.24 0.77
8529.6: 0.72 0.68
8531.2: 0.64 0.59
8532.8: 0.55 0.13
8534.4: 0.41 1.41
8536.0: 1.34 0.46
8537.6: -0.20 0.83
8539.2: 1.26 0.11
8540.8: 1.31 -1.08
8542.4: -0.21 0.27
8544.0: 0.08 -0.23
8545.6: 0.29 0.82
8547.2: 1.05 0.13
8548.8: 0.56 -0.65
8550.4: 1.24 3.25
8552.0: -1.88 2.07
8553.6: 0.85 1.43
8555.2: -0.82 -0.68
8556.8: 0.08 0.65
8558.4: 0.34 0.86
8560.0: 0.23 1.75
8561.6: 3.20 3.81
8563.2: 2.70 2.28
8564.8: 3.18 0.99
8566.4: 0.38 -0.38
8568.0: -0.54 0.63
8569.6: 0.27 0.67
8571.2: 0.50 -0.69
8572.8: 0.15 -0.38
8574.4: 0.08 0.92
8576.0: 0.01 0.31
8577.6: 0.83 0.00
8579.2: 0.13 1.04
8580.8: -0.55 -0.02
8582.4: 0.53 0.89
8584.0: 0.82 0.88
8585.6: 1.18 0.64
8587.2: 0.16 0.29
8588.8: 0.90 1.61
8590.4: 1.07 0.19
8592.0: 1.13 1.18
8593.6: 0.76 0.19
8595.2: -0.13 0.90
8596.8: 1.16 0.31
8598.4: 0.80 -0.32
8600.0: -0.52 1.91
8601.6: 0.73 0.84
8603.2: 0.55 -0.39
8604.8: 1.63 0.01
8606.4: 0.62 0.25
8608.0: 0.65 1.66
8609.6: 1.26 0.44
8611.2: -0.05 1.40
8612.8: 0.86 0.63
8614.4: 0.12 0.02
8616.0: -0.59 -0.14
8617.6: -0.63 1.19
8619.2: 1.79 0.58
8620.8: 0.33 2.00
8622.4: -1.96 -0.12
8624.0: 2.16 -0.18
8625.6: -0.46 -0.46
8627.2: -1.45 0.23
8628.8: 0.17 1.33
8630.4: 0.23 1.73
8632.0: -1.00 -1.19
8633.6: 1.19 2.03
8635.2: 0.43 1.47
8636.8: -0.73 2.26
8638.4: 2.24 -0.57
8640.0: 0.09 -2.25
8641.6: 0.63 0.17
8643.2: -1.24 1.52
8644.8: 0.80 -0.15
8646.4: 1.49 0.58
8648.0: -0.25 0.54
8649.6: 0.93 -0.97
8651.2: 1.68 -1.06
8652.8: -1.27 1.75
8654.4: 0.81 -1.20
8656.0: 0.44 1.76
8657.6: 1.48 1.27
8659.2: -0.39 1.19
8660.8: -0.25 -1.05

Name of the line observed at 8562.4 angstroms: H-gamma 4340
